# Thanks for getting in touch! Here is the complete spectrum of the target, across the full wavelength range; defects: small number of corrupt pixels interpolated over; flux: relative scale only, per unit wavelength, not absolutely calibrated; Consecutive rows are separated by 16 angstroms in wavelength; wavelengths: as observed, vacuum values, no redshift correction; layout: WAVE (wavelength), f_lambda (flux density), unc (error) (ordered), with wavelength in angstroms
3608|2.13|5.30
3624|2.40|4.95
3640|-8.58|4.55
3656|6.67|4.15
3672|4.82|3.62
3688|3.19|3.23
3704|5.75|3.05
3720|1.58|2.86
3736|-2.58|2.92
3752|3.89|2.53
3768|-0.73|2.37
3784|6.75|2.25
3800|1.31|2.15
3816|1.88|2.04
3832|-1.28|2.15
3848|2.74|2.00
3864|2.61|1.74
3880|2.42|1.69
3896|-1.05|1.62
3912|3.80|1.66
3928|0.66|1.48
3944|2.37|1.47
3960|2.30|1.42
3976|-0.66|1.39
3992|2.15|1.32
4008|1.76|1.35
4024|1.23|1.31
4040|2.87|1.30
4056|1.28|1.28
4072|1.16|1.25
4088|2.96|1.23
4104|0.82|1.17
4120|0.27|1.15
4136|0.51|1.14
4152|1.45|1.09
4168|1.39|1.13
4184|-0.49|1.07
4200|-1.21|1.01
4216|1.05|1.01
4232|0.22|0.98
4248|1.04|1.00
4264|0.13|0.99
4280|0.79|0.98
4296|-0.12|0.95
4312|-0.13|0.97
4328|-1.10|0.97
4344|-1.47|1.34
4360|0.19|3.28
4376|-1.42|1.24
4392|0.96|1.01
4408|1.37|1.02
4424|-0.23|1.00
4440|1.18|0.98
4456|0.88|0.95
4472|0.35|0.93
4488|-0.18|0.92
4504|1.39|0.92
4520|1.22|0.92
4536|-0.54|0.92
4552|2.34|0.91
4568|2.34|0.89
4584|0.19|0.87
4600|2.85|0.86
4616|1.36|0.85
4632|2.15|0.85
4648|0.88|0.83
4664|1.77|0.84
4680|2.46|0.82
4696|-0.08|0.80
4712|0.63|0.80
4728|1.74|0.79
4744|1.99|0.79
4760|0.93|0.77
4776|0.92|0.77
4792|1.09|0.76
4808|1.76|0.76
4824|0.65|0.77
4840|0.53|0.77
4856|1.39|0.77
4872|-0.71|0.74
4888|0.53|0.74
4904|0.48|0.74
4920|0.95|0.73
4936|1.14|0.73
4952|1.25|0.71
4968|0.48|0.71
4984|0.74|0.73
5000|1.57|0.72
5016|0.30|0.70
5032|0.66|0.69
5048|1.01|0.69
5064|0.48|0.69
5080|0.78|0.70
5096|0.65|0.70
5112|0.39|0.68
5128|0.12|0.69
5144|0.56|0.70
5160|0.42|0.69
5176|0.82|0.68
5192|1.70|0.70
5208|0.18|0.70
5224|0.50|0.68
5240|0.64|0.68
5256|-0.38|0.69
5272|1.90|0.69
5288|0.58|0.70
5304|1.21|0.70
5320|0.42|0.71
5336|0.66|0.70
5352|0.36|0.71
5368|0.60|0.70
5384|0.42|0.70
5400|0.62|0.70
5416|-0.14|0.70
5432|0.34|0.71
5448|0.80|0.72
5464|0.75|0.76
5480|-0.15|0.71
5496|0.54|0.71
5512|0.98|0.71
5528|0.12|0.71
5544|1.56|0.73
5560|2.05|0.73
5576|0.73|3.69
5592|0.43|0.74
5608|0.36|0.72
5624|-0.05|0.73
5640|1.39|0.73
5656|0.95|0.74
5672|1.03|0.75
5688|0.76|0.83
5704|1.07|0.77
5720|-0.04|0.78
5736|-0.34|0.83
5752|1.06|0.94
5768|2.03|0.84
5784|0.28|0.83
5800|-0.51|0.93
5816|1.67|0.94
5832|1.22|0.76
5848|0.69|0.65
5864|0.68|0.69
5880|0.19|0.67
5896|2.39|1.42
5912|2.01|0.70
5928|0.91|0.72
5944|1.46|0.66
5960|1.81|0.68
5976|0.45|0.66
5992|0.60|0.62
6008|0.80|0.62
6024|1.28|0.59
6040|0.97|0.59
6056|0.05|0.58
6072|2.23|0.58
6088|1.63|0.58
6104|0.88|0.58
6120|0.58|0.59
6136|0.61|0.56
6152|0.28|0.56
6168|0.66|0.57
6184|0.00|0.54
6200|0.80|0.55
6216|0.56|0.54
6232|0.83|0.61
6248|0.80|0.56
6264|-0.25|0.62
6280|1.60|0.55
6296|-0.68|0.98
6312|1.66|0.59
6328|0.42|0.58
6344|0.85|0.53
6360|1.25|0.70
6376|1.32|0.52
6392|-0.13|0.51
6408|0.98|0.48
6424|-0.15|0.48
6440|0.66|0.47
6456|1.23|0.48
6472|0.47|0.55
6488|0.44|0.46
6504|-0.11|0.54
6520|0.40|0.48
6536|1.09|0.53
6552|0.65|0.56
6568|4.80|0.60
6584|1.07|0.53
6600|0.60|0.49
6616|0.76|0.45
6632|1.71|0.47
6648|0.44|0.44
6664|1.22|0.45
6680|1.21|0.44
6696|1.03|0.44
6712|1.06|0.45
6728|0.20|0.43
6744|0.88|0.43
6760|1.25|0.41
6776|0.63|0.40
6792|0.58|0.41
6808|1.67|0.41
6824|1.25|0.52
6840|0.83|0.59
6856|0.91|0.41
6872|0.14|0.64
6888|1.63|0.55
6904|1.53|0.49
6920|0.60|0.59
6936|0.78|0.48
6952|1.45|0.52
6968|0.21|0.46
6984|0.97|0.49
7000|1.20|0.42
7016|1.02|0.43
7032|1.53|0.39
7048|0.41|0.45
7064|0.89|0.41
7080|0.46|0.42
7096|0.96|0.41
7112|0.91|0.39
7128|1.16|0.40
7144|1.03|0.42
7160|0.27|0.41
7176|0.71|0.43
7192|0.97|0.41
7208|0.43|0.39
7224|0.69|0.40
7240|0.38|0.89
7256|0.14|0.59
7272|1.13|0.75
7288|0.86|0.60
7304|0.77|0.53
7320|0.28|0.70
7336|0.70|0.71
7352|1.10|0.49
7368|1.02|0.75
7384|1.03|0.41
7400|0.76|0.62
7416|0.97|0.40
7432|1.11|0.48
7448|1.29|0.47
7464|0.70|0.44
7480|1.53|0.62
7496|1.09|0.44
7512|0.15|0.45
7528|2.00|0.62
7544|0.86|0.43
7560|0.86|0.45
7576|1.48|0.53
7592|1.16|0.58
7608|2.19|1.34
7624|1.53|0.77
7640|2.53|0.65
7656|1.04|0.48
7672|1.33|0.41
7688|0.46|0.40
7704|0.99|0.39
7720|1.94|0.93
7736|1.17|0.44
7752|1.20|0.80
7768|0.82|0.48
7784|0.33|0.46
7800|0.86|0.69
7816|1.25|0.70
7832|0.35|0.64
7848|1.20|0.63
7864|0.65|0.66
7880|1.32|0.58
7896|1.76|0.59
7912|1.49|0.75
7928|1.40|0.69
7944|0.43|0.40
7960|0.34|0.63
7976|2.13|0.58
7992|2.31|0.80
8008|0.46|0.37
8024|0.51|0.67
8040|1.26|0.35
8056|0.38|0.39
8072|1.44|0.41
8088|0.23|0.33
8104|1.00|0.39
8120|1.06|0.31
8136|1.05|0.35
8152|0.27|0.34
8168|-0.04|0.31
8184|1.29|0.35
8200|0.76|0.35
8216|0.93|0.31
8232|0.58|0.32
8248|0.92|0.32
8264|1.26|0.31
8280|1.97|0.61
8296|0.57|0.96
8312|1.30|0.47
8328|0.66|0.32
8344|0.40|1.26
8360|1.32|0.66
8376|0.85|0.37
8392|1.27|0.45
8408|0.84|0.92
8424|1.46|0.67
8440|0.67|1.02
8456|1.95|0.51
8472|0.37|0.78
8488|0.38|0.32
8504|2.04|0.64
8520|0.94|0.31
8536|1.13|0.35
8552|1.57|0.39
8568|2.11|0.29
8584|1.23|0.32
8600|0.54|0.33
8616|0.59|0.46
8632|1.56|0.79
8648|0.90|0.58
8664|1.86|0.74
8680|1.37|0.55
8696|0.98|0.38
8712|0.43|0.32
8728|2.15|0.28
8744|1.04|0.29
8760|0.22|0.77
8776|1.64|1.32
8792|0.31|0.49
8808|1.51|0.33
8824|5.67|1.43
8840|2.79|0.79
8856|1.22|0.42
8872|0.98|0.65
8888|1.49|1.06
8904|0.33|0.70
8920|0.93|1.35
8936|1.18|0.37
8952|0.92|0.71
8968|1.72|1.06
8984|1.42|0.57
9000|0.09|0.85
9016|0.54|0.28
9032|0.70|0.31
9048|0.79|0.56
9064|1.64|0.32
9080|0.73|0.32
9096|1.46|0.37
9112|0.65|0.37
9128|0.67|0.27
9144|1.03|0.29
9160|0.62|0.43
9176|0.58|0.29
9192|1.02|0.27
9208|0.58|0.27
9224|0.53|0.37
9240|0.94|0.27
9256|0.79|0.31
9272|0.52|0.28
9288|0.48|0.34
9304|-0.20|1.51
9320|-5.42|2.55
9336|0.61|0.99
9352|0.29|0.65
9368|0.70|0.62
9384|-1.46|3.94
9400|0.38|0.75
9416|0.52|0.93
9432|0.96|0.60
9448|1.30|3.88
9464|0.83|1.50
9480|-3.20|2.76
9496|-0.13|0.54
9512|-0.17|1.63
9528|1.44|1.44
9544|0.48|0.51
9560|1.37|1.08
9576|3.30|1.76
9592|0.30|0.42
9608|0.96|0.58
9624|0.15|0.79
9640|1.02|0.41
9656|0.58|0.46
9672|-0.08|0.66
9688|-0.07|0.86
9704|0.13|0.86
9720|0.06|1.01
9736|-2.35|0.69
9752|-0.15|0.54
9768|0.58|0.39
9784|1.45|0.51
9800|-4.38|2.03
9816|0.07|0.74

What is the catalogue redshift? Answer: 0.761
